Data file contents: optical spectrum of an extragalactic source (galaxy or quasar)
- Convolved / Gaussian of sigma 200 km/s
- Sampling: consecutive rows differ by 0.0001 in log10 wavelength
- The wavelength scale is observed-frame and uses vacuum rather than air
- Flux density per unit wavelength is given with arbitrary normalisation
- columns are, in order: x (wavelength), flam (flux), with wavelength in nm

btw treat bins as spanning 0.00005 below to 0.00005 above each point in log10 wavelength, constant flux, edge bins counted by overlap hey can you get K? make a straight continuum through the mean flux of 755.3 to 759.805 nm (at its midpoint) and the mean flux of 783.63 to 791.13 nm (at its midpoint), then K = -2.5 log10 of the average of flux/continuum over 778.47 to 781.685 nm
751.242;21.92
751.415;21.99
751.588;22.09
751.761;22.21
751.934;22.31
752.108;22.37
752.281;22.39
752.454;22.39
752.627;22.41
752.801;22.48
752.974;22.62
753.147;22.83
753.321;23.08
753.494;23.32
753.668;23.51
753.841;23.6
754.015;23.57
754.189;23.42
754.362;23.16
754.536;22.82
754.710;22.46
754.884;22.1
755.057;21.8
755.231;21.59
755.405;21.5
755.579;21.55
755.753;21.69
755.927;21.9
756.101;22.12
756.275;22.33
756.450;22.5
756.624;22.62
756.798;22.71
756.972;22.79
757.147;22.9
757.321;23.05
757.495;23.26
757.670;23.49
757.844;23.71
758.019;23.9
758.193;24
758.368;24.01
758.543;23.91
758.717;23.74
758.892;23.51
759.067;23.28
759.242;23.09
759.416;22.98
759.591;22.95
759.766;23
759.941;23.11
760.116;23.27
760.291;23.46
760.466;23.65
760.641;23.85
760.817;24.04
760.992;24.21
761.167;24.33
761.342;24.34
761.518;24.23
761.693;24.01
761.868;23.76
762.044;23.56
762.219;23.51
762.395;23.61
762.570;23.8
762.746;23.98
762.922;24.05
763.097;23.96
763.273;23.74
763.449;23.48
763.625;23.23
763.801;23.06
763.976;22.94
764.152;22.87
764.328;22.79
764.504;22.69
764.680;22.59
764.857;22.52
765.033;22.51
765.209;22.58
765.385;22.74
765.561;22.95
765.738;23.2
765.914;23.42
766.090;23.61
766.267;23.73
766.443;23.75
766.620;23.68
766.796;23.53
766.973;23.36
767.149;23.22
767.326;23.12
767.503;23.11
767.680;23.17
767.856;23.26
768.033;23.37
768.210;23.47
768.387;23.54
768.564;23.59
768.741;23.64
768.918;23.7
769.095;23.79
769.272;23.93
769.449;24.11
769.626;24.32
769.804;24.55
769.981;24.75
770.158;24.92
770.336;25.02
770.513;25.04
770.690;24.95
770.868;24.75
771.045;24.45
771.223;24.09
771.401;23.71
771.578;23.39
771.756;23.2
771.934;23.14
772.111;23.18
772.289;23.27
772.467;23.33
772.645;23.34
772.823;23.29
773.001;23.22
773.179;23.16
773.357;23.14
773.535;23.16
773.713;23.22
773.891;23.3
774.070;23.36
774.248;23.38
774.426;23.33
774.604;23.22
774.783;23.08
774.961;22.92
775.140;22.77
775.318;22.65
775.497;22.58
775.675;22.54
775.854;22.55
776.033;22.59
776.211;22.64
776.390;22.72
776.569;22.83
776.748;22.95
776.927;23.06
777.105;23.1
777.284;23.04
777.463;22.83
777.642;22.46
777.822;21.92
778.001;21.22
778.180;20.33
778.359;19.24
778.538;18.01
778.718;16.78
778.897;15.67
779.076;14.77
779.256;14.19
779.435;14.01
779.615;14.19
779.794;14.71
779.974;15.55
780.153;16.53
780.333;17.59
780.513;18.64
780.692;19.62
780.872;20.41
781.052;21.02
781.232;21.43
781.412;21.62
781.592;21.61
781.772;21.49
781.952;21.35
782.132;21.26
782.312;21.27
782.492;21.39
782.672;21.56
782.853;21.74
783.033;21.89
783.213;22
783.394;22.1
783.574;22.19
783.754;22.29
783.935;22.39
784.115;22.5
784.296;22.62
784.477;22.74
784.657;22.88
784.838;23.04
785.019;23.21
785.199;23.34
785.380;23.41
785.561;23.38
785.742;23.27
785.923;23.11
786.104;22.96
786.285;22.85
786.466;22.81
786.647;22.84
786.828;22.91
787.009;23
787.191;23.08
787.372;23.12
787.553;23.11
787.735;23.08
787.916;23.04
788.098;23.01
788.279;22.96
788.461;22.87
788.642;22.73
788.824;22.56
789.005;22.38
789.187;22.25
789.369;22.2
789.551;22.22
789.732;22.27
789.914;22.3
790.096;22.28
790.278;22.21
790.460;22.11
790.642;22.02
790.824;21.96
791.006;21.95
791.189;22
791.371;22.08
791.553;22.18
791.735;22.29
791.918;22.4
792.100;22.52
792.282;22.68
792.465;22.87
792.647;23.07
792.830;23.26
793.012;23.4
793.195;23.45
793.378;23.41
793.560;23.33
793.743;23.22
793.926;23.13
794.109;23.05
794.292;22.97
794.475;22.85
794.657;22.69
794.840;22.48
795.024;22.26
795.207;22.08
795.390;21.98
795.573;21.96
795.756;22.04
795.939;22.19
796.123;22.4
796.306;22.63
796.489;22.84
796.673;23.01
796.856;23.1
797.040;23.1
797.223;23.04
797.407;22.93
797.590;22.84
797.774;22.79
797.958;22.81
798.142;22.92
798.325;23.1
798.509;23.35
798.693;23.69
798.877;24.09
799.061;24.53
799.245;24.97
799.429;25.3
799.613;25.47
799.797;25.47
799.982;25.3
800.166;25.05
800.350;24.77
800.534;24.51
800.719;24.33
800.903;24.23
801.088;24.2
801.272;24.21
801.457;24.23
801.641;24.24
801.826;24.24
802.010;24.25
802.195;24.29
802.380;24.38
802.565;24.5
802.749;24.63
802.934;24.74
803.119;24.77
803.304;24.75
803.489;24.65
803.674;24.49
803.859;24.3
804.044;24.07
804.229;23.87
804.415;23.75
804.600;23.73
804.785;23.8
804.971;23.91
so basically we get 0.28 mag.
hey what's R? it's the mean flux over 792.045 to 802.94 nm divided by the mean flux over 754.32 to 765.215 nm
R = 1.02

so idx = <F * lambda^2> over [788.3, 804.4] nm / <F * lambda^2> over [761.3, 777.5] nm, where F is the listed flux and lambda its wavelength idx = 1.07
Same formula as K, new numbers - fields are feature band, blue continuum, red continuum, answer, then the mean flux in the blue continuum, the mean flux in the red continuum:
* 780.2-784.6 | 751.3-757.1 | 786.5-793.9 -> 0.06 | 22.5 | 22.7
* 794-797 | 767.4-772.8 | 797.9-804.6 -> 0.08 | 23.9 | 24.3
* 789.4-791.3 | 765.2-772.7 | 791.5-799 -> 0.04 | 23.7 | 22.9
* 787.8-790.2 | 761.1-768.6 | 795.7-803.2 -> 0.06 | 23.4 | 23.9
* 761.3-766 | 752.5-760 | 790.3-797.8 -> -0.02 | 22.9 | 22.6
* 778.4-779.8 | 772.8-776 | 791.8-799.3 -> 0.43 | 23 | 22.9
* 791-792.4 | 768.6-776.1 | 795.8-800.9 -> 0.07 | 23.6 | 23.7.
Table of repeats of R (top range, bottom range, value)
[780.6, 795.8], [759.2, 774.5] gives 0.95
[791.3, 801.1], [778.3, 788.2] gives 1.11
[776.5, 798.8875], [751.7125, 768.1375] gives 0.94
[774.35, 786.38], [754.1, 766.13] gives 0.91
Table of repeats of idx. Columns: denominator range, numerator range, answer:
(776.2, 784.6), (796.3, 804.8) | 1.25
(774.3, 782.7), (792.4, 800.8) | 1.20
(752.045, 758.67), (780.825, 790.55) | 1.06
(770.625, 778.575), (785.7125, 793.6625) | 1.03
